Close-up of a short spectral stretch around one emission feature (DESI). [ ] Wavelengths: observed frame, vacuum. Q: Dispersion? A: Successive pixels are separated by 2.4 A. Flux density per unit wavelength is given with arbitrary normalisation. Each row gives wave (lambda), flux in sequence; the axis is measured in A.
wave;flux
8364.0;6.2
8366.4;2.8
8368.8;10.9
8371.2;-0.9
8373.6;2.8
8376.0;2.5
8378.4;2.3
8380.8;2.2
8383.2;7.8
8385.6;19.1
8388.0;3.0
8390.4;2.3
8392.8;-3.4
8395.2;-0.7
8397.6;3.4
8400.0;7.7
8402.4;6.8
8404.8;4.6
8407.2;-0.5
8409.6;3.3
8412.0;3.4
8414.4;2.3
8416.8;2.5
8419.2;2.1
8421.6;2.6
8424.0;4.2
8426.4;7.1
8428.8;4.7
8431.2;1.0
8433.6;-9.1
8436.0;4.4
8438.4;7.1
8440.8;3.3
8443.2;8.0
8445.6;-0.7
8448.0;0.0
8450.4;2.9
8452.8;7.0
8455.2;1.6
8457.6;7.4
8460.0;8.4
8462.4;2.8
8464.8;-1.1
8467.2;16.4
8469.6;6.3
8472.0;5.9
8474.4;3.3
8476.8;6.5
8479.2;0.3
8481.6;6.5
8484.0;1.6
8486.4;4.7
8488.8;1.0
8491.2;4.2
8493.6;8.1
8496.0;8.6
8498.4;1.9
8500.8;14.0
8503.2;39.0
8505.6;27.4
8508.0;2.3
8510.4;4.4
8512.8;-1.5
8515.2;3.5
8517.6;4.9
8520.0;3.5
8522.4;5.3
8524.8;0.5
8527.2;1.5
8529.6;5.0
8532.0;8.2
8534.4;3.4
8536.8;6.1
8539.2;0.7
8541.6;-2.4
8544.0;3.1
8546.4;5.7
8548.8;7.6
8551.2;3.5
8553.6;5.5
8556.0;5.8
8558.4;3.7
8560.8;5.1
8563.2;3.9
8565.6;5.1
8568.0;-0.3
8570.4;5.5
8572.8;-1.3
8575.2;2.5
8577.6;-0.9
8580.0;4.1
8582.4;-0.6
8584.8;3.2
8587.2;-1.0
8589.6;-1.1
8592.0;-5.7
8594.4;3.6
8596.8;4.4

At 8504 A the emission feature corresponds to H-gamma 4340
